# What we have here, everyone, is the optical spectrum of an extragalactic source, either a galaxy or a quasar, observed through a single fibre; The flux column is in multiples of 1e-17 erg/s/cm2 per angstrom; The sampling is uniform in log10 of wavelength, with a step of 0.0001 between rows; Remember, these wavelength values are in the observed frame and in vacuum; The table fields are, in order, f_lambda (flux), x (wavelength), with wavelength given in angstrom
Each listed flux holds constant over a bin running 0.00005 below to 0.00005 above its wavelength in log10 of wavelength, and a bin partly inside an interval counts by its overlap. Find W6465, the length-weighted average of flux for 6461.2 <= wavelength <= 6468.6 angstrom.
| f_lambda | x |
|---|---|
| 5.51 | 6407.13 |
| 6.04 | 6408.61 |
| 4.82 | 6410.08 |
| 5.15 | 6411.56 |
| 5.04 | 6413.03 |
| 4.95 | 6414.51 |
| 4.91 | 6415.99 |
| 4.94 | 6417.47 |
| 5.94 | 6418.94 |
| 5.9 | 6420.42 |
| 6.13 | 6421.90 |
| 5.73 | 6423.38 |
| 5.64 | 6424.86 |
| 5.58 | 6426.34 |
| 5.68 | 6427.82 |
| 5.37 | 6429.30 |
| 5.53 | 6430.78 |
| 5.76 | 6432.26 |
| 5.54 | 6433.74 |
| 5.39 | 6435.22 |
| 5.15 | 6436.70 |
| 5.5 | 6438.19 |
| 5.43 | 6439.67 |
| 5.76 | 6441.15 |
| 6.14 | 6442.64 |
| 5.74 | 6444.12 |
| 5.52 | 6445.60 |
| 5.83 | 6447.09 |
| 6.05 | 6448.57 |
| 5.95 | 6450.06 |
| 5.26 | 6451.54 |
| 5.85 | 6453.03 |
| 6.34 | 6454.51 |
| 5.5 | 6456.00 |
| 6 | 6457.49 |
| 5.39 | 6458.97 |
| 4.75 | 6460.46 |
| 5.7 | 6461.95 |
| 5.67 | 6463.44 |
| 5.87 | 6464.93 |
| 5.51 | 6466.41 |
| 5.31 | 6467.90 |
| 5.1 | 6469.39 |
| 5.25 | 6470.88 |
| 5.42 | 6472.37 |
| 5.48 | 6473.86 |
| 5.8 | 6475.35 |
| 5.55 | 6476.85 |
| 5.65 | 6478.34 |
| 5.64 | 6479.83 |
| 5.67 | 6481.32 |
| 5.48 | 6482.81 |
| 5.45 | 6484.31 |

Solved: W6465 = 5.61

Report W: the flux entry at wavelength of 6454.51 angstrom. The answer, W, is 6.34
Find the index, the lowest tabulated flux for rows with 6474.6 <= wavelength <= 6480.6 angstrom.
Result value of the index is 5.55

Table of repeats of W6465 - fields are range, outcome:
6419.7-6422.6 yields 6.01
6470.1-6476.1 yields 5.48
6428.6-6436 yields 5.52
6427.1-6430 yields 5.53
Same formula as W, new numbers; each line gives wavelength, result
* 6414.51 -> 4.95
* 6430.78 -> 5.53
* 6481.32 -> 5.67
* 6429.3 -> 5.37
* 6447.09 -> 5.83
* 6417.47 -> 4.94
